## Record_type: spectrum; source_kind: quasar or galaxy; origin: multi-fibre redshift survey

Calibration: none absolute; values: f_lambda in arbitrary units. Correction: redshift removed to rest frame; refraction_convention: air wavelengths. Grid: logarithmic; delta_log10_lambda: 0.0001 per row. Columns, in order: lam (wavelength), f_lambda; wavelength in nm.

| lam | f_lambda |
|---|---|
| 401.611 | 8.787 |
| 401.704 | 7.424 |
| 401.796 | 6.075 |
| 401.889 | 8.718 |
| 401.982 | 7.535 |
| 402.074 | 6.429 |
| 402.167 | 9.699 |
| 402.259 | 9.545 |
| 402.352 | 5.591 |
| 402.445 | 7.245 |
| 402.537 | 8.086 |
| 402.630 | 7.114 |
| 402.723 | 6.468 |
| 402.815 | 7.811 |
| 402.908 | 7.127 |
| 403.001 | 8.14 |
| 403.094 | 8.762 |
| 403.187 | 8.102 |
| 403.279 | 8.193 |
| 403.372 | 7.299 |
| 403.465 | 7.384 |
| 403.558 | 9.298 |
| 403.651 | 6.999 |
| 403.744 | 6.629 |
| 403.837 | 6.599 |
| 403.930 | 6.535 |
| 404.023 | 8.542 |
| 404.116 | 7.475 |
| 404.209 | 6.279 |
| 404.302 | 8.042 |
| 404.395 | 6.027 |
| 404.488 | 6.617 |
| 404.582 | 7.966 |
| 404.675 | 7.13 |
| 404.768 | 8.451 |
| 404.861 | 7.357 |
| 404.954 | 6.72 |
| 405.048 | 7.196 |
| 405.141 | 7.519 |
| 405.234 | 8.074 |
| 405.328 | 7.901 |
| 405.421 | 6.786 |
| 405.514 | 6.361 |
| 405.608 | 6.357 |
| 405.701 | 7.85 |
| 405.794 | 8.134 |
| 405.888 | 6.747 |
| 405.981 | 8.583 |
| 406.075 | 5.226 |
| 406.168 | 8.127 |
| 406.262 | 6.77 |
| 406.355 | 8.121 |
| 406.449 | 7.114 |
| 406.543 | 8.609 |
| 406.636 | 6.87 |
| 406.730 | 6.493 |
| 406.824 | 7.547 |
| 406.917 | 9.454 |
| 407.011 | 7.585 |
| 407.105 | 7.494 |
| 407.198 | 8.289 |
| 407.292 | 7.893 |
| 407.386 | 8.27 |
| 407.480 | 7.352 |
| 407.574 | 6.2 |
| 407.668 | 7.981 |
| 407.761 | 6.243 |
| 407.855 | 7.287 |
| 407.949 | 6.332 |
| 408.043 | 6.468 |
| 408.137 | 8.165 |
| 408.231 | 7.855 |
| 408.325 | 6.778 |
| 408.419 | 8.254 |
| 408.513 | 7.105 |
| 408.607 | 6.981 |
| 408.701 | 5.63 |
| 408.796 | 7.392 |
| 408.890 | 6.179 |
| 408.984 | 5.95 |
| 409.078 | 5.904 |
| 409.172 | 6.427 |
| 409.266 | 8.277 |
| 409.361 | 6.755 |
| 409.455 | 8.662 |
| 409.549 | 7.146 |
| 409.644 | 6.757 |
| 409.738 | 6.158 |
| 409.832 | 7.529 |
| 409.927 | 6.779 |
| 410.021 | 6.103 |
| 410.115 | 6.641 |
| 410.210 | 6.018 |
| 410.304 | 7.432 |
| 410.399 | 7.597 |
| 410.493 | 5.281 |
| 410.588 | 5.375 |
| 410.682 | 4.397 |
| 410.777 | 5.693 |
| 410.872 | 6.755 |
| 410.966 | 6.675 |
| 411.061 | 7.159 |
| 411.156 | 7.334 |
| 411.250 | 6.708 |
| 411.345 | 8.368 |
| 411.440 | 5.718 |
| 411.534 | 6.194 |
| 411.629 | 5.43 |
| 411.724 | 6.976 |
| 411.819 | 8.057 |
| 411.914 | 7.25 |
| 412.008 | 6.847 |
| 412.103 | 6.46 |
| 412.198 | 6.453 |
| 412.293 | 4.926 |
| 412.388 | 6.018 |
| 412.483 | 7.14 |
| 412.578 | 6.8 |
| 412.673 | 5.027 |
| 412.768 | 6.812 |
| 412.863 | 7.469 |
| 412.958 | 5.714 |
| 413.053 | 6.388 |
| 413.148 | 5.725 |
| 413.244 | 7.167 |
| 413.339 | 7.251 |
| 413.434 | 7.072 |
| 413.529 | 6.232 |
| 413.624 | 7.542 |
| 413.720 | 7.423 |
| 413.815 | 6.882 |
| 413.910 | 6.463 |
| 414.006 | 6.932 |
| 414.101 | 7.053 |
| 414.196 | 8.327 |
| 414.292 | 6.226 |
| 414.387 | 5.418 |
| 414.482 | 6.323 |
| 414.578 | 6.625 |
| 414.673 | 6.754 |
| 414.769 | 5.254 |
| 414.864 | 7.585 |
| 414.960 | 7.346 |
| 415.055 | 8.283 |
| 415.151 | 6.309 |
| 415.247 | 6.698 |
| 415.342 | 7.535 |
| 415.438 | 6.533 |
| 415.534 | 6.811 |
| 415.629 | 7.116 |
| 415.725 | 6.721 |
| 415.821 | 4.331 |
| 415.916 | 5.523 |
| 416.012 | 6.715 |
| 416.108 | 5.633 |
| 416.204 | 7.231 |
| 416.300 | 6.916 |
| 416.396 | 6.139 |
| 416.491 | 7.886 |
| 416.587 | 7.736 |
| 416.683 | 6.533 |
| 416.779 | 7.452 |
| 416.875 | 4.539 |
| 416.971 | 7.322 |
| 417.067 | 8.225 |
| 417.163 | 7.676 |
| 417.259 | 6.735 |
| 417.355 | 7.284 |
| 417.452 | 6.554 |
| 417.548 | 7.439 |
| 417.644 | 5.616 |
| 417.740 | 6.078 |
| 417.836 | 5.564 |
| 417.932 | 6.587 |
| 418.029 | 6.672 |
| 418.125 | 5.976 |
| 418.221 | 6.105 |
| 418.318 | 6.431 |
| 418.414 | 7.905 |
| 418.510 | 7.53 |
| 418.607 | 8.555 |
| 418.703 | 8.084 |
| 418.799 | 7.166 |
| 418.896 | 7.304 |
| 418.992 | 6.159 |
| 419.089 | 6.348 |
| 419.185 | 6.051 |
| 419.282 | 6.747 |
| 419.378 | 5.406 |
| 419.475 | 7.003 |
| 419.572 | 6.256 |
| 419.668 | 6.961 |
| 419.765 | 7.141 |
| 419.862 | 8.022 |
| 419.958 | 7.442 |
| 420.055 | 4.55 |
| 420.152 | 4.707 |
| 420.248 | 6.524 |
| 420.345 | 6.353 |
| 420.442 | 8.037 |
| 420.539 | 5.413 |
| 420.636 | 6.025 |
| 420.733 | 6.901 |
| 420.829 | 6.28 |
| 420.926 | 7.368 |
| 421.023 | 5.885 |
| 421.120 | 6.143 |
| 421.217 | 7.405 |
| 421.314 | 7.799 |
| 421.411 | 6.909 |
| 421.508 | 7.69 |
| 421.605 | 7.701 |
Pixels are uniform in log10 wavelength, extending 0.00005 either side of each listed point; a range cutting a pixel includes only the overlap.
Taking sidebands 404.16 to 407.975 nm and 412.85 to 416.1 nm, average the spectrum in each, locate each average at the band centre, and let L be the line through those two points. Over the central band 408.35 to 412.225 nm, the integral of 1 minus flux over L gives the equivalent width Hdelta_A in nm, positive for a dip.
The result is 0.172 nm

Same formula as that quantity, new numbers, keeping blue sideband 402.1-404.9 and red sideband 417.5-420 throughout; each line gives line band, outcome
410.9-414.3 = 0.17 nm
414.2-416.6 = 0.11 nm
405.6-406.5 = 0.01 nm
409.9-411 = 0.15 nm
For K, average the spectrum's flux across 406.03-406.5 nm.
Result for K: 7.09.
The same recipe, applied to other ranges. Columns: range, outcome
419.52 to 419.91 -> 7.09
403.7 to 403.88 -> 6.61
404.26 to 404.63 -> 7.14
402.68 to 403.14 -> 7.67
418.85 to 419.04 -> 6.74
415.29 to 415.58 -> 6.95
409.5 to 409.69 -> 6.96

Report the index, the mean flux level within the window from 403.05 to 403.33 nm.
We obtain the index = 8.35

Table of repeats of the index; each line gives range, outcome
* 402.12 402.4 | 8.26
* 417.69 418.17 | 6.18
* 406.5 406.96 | 7.78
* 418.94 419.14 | 6.29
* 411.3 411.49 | 7.03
